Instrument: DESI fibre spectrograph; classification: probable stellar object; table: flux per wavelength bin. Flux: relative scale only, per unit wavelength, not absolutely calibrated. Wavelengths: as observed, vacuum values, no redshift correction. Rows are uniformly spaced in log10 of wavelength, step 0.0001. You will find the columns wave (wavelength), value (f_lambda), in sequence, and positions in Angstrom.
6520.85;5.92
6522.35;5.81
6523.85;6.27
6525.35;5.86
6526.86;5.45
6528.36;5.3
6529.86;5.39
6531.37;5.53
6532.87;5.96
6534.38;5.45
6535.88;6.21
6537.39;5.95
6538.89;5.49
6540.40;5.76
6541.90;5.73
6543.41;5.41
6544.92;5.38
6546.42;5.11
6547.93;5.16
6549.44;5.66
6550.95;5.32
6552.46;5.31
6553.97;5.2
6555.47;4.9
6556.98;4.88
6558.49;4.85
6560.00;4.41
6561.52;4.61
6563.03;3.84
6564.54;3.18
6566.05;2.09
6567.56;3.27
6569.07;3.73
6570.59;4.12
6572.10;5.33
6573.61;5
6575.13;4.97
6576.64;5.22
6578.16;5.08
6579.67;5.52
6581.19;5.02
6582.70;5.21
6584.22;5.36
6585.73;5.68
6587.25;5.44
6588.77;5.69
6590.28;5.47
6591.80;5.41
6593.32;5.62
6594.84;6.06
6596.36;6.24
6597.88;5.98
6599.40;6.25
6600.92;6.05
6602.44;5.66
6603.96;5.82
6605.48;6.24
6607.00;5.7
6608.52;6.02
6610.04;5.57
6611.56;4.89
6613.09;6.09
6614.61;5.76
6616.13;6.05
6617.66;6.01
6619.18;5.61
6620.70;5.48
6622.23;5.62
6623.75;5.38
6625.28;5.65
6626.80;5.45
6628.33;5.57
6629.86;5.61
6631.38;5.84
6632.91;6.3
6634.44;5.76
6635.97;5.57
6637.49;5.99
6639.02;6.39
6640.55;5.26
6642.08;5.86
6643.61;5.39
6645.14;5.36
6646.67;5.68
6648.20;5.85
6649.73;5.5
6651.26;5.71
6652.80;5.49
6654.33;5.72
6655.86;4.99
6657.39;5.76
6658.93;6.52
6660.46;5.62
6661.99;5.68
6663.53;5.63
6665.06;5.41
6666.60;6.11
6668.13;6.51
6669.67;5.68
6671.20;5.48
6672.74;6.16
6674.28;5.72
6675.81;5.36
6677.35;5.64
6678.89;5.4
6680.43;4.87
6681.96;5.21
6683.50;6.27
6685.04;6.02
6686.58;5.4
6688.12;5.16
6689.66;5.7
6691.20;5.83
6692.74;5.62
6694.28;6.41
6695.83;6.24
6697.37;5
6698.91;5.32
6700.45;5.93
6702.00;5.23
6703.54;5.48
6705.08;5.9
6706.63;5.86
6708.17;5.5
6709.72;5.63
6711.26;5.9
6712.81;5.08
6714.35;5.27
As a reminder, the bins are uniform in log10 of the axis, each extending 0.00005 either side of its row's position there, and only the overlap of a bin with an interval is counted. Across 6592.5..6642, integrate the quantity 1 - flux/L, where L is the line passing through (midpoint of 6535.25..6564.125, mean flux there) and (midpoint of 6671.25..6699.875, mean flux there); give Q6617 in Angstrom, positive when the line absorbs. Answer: -3.57 Angstrom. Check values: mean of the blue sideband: 5.19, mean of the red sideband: 5.63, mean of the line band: 5.8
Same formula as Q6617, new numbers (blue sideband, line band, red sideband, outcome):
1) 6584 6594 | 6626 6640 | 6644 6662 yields -0.5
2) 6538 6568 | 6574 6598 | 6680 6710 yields -2.3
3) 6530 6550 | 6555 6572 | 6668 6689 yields 4.8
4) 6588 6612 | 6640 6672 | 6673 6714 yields 0.0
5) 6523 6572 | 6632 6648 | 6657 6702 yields -0.8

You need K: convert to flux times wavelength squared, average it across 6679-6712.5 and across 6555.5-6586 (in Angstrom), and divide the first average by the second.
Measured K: 1.28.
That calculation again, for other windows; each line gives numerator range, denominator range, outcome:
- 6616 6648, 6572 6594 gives 1.08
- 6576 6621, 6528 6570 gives 1.16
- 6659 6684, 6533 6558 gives 1.09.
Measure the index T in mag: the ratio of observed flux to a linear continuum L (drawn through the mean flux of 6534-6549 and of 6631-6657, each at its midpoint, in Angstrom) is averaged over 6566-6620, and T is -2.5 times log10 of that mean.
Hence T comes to 0.04 mag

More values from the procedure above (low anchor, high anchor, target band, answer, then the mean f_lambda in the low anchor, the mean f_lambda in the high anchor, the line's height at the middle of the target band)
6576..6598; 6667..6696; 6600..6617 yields -0.05 mag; 5.52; 5.71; 5.56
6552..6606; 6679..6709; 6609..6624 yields -0.08 mag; 5.07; 5.62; 5.25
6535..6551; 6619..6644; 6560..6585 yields 0.25 mag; 5.57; 5.7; 5.61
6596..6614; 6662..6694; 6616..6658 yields 0.02 mag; 5.87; 5.67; 5.78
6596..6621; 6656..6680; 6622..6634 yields 0.03 mag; 5.85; 5.74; 5.82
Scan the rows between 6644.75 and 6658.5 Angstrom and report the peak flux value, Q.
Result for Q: 5.85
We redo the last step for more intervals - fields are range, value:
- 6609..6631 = 6.09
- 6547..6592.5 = 5.69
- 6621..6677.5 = 6.52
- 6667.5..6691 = 6.51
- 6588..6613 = 6.25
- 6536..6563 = 5.95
